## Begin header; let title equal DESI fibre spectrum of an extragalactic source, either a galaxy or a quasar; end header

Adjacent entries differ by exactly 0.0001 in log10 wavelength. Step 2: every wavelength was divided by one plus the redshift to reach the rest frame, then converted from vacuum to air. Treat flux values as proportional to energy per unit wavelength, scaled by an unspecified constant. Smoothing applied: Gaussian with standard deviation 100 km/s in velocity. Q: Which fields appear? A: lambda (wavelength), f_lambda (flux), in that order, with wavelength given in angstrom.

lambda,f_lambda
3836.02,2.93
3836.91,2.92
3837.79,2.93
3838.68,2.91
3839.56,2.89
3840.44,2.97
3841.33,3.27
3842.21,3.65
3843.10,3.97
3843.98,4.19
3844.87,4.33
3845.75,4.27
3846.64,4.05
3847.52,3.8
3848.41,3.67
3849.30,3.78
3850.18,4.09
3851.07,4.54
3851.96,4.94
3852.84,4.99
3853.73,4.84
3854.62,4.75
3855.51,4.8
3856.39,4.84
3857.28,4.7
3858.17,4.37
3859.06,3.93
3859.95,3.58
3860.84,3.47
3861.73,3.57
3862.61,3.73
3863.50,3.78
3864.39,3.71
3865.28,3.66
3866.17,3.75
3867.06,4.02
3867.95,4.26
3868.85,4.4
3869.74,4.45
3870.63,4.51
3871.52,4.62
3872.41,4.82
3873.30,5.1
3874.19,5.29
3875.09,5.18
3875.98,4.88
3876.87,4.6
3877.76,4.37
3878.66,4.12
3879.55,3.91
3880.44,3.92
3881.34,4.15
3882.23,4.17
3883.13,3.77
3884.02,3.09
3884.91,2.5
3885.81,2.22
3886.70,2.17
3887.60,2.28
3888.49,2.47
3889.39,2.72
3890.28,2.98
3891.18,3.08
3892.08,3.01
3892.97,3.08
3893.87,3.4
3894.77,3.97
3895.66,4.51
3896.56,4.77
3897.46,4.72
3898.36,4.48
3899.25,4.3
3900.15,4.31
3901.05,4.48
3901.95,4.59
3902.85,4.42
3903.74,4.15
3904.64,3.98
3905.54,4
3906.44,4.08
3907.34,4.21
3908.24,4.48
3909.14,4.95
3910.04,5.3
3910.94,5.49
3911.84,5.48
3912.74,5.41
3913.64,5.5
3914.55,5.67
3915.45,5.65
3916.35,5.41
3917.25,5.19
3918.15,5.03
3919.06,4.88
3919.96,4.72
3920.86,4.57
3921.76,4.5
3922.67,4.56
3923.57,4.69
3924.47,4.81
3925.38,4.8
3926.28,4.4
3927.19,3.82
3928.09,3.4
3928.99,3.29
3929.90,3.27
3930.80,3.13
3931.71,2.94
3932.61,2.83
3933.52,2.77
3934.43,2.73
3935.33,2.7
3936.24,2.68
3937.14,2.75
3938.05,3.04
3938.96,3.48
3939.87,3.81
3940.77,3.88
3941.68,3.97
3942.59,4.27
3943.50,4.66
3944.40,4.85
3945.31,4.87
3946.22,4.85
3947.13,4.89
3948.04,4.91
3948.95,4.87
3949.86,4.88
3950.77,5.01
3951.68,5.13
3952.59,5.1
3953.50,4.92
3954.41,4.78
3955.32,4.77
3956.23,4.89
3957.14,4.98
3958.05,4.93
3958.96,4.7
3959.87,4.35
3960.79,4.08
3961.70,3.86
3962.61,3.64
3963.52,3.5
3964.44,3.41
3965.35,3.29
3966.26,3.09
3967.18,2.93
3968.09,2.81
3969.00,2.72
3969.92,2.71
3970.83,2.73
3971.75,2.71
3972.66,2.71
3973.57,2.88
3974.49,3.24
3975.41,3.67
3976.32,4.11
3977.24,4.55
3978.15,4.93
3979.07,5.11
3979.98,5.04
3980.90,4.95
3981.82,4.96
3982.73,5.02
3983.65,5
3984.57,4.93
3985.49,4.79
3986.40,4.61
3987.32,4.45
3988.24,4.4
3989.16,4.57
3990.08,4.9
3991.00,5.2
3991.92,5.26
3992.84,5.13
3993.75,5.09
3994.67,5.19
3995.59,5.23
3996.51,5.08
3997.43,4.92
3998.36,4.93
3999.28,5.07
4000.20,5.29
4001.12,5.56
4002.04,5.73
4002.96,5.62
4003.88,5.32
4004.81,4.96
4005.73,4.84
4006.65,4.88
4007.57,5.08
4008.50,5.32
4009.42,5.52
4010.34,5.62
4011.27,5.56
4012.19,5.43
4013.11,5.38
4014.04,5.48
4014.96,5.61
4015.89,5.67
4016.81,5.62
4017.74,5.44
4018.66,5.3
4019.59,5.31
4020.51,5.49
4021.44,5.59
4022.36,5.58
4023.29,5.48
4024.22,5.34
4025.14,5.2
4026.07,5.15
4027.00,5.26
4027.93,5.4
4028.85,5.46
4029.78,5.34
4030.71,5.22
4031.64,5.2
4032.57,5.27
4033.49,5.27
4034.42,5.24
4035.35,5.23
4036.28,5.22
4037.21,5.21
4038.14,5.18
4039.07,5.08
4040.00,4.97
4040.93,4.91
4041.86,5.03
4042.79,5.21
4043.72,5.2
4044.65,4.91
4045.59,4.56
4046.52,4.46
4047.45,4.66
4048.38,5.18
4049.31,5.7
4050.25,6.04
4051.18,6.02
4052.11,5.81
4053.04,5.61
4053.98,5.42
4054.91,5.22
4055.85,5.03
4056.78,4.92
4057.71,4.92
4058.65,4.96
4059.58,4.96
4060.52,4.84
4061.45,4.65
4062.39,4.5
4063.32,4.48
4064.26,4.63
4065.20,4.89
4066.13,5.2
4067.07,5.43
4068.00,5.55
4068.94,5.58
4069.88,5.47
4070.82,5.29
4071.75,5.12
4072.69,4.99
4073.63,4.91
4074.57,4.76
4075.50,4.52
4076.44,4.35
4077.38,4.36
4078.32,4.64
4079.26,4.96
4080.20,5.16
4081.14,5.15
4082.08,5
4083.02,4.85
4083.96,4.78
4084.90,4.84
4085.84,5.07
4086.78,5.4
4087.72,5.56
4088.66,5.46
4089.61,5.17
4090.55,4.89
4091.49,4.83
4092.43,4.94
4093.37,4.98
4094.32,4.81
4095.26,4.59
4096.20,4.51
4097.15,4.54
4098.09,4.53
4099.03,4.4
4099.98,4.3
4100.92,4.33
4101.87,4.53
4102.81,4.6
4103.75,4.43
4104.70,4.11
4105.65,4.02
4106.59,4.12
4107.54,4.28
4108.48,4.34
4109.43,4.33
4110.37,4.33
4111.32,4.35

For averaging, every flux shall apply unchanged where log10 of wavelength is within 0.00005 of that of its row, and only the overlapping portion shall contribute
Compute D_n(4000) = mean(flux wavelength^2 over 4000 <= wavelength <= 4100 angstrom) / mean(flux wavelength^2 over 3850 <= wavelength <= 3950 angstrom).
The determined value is 1.33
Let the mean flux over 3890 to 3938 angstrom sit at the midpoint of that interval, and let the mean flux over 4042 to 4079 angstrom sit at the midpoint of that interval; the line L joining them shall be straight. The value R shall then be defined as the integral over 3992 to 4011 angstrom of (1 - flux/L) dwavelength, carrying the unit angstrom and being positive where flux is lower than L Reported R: -2.1 angstrom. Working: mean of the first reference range 4.19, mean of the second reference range 5.05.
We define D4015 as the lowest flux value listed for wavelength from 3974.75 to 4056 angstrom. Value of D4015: 3.67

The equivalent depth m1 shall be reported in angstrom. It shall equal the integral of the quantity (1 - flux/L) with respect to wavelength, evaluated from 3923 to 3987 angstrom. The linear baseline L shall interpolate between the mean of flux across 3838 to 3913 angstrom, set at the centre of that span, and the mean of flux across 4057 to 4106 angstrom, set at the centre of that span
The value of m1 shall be 4.9 angstrom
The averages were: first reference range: 4.06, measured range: 4.03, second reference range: 4.84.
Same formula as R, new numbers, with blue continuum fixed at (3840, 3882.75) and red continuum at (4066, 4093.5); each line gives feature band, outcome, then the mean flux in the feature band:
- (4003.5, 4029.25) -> -3.0 angstrom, 5.37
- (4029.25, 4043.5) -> -0.9 angstrom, 5.17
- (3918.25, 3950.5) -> 3.5 angstrom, 4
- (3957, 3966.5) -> 1.3 angstrom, 3.97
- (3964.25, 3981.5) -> 4.0 angstrom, 3.57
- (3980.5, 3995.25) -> -0.7 angstrom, 4.91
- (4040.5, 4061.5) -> -0.9 angstrom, 5.15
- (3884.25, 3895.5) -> 3.8 angstrom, 2.87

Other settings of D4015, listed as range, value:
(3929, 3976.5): 2.68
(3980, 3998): 4.4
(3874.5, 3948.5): 2.17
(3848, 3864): 3.47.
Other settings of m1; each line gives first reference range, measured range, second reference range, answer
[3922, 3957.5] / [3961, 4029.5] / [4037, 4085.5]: -2.64 angstrom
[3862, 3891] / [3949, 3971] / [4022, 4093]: 1.70 angstrom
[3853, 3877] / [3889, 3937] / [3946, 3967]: 2.37 angstrom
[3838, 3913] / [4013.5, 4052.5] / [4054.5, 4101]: -4.77 angstrom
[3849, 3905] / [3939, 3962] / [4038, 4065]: -0.84 angstrom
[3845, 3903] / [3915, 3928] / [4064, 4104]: -1.63 angstrom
